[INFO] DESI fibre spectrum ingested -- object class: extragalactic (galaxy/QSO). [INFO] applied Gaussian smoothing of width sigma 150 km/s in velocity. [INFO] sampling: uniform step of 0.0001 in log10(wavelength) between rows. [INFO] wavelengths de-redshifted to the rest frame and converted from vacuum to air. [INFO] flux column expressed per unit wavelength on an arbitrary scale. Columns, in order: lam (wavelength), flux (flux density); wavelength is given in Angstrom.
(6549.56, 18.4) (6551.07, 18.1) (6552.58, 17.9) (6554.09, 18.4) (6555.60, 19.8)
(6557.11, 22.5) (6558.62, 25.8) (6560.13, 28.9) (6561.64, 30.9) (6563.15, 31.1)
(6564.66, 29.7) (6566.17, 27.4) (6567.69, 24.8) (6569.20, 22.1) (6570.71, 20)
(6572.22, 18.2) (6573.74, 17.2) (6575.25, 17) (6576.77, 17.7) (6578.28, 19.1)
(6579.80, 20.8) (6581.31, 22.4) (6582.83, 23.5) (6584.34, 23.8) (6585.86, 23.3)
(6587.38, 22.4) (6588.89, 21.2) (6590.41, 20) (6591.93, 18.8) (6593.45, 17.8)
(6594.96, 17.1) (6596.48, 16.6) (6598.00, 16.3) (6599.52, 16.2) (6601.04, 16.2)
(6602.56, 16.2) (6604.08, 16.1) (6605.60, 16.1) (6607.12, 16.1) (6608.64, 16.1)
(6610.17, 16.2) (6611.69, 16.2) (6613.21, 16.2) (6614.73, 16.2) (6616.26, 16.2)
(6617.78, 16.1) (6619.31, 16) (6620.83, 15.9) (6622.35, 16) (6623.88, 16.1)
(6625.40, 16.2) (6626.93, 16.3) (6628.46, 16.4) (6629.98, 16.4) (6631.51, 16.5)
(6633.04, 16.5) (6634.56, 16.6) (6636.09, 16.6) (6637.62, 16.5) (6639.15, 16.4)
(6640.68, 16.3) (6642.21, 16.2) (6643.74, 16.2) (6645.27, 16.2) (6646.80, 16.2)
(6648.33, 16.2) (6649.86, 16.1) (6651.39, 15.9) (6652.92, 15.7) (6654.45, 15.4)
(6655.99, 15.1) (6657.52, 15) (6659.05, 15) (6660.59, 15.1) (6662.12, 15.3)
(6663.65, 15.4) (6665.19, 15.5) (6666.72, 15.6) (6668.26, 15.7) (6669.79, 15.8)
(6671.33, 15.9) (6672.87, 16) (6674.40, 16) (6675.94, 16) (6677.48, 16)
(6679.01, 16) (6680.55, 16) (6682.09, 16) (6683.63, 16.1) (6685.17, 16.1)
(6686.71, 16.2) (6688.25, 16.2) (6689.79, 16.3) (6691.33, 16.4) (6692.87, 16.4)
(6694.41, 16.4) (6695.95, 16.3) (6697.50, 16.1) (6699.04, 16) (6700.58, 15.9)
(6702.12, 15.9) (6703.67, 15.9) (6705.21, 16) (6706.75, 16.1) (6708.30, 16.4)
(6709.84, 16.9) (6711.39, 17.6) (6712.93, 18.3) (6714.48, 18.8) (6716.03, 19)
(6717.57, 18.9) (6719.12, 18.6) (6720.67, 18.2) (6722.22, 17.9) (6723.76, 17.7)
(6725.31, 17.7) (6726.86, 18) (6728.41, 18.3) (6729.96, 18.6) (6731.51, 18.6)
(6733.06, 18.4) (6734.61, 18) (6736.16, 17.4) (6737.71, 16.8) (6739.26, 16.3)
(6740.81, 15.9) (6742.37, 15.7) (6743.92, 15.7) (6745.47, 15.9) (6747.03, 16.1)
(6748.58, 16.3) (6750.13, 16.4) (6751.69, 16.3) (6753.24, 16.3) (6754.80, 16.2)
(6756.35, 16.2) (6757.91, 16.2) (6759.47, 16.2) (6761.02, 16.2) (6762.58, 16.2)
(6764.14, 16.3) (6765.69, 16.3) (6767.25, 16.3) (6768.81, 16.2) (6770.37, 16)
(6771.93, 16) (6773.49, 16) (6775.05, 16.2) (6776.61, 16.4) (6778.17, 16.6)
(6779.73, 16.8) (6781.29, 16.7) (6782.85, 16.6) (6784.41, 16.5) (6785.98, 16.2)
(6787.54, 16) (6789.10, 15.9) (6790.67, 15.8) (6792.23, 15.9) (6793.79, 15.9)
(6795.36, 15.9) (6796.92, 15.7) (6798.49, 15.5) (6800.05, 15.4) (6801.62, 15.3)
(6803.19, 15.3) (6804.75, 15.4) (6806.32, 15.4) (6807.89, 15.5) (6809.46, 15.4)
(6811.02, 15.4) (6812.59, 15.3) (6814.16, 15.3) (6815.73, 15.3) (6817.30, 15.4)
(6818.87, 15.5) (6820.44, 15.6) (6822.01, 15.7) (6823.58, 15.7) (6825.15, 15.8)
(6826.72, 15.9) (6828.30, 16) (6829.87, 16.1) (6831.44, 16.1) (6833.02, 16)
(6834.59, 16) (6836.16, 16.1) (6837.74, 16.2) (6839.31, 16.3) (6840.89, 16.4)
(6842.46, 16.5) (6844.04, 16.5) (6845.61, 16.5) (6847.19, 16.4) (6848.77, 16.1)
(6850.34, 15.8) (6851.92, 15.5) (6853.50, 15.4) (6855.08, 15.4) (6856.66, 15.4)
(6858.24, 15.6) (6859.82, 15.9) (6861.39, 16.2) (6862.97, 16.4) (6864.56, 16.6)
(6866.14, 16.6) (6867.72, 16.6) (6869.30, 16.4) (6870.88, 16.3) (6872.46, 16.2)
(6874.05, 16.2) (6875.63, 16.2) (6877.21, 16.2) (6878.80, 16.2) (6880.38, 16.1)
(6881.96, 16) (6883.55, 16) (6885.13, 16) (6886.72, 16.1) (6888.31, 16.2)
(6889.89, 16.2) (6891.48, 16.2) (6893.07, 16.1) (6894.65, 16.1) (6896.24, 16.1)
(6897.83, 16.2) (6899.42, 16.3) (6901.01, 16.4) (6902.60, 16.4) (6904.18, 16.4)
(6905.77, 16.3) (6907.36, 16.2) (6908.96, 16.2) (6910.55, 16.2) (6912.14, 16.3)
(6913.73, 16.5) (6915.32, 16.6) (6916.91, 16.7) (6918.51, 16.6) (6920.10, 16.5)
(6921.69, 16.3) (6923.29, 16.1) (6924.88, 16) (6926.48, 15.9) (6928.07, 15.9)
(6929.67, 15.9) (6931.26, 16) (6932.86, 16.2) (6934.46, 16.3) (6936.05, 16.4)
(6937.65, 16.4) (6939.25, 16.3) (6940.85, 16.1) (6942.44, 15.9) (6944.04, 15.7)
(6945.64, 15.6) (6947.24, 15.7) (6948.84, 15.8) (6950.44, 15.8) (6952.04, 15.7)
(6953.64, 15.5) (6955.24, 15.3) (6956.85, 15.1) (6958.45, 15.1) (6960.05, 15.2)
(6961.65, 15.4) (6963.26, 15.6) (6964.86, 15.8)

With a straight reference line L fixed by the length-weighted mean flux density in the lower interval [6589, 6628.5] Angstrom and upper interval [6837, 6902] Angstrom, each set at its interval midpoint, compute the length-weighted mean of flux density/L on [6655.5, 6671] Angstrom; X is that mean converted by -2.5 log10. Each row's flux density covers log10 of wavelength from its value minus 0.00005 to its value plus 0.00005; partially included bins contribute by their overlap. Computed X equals 0.08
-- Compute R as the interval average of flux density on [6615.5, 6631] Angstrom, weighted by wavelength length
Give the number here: 16.2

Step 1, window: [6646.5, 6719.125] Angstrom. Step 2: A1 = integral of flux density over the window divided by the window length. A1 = 16.2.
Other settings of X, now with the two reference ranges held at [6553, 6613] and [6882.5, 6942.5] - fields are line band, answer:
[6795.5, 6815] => 0.14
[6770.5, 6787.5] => 0.10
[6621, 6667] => 0.23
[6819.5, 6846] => 0.08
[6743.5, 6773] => 0.13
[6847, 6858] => 0.09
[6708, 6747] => 0.06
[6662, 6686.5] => 0.21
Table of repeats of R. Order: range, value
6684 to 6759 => 16.9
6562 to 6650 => 18.3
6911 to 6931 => 16.3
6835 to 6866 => 16.1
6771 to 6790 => 16.3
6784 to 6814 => 15.6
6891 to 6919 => 16.3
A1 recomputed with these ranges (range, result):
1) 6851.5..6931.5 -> 16.2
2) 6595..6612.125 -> 16.2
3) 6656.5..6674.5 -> 15.5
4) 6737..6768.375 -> 16.2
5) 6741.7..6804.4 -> 16.1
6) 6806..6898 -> 16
